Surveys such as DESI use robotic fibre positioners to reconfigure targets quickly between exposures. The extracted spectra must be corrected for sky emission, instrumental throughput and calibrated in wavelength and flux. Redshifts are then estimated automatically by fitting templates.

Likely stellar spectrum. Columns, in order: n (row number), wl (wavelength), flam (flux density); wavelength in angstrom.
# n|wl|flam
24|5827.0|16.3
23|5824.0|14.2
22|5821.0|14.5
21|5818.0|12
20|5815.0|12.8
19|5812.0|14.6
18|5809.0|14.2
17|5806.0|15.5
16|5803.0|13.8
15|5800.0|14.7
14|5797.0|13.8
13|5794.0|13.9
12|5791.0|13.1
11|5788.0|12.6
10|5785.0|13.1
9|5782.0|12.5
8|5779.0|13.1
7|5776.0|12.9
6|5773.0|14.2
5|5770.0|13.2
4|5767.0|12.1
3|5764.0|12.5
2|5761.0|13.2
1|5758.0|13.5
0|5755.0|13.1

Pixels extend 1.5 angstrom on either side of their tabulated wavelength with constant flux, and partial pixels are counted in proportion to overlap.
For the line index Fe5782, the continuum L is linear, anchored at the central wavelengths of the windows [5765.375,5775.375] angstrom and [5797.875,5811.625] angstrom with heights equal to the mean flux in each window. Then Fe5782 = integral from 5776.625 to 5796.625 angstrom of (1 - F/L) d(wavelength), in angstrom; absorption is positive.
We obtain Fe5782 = 1.0 angstrom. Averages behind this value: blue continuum 13.1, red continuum 14.5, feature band 13.1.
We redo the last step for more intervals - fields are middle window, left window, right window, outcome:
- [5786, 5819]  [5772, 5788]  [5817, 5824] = -1.0 angstrom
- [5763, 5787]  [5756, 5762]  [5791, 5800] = 1.1 angstrom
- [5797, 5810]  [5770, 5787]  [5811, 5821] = -1.2 angstrom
